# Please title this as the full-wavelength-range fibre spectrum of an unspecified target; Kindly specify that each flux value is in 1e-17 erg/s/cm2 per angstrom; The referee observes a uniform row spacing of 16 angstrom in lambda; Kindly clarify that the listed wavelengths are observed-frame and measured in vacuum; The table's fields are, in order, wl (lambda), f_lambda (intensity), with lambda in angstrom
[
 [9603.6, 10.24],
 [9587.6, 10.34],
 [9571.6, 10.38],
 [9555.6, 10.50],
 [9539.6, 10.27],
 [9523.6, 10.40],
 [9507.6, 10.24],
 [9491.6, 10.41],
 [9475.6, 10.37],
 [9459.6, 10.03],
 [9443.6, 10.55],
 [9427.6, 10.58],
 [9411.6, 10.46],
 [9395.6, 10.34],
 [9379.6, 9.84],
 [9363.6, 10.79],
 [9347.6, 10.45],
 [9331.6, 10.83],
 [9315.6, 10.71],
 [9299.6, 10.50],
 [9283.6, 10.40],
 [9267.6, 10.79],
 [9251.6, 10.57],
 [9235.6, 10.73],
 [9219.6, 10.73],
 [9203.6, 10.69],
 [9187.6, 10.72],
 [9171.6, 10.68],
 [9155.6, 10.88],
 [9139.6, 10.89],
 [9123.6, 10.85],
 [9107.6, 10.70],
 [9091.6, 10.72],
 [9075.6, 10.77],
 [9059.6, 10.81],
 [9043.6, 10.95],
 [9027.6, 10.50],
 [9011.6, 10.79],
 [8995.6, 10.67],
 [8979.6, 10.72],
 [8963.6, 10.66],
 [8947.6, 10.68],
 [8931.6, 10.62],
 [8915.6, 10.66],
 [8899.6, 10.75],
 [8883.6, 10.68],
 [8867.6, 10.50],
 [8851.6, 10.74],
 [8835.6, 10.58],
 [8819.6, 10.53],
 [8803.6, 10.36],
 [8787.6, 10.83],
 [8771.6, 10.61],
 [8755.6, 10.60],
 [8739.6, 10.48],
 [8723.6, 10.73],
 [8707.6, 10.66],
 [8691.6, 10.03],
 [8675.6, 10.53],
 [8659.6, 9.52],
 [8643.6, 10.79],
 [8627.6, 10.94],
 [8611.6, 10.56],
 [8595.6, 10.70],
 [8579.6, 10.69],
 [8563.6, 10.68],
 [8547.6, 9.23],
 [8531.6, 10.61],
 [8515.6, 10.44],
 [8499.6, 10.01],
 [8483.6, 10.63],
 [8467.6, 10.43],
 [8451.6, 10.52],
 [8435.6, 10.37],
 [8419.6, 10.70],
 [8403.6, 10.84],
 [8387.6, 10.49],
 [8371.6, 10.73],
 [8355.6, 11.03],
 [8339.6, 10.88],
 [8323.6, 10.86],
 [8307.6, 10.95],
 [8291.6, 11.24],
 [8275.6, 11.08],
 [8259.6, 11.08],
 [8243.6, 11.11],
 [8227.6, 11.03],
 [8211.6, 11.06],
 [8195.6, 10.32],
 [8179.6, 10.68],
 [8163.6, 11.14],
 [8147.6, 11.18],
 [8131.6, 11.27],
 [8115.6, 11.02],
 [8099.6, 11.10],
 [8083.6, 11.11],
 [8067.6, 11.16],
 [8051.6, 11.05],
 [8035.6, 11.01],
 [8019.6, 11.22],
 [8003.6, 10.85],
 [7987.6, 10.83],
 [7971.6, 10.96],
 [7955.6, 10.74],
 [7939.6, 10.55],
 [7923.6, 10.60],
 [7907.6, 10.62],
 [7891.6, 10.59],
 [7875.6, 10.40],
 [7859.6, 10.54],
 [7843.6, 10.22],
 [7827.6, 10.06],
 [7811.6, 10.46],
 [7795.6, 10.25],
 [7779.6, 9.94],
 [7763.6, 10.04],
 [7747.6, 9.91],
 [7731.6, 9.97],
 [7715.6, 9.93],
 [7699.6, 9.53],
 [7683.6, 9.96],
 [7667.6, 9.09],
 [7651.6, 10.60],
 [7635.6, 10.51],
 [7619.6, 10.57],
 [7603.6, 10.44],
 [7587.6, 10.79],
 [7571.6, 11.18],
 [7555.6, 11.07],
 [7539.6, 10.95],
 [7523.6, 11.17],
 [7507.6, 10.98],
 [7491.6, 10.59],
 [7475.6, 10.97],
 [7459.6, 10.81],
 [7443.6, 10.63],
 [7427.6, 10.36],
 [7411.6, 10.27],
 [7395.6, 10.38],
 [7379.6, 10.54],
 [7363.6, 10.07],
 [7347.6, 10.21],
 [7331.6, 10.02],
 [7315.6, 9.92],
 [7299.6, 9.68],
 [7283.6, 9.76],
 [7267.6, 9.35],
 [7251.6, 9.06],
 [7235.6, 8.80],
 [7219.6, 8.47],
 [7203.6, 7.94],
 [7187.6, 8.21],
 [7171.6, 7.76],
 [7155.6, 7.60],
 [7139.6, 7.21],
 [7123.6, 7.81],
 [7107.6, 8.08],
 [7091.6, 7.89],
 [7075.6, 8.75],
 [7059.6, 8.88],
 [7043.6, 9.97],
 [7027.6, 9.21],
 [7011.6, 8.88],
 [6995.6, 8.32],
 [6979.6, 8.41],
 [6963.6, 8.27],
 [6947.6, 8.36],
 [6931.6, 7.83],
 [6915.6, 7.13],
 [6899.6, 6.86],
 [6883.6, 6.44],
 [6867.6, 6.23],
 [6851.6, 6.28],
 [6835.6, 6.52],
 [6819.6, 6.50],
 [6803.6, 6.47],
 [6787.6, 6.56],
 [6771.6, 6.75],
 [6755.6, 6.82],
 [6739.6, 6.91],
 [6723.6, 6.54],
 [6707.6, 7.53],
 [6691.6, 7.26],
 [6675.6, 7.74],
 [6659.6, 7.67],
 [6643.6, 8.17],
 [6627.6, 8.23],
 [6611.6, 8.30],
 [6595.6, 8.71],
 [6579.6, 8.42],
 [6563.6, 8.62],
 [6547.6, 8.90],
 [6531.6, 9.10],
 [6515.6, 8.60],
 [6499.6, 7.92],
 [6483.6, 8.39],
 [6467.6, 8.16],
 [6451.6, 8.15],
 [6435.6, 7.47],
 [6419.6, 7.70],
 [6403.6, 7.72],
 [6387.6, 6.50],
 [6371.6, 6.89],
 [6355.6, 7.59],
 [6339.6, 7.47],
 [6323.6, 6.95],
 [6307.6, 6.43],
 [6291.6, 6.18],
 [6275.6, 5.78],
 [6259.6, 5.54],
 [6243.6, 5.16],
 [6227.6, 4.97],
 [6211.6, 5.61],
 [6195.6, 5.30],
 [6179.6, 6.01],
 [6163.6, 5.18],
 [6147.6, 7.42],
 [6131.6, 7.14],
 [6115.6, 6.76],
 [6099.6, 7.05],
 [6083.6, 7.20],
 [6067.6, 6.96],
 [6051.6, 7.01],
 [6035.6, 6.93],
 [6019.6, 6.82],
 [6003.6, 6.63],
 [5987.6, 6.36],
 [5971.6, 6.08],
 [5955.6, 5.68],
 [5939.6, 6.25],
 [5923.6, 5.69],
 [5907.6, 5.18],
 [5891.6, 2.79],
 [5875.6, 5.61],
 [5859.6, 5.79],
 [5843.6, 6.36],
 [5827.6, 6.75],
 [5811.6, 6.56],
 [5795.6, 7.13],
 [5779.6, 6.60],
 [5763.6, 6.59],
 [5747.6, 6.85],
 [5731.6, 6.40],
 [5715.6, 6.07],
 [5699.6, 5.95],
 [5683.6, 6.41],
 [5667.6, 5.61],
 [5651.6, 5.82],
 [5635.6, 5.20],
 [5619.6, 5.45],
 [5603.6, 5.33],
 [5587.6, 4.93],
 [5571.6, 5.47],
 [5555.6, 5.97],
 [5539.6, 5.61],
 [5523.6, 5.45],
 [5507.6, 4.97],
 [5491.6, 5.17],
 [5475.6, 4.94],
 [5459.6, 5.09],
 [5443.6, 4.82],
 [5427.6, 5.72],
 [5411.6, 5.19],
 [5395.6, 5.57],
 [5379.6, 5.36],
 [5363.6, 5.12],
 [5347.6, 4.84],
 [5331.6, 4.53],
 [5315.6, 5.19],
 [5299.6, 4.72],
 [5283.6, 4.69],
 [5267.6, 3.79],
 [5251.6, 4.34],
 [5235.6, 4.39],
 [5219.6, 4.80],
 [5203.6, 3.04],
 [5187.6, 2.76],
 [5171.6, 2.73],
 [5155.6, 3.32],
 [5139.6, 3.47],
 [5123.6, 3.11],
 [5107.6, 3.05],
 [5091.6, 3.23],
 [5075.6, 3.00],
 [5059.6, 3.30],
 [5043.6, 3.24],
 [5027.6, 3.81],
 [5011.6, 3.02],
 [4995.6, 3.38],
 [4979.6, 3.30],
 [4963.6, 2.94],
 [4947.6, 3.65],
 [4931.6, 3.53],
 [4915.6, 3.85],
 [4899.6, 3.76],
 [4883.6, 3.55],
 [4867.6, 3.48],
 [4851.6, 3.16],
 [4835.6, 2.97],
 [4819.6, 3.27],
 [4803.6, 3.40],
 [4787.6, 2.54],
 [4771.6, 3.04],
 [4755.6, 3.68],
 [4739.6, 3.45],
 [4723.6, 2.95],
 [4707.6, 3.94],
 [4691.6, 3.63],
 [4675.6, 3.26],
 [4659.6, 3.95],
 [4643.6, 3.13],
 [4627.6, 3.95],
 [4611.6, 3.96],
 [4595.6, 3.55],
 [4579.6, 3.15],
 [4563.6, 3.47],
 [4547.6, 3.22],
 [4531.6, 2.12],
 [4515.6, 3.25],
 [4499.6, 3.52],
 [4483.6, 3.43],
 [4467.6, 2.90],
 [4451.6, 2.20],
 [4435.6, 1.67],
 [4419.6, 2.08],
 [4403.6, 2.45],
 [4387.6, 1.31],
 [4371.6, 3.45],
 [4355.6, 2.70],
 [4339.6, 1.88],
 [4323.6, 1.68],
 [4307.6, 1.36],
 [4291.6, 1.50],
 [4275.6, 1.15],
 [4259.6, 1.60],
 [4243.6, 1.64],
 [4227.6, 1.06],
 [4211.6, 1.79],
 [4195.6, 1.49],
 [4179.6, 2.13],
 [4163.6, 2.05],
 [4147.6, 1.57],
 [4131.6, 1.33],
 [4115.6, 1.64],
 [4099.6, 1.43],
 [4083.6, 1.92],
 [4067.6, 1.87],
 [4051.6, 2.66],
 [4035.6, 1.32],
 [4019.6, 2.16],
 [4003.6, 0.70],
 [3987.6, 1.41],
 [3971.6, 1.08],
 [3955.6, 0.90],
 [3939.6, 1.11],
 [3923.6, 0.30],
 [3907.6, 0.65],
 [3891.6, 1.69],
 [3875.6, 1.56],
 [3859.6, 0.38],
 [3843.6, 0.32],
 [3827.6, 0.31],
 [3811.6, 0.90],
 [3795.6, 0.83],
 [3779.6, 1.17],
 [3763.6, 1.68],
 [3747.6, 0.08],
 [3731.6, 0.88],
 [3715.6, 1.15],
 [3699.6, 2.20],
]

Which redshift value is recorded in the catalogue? 0.00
